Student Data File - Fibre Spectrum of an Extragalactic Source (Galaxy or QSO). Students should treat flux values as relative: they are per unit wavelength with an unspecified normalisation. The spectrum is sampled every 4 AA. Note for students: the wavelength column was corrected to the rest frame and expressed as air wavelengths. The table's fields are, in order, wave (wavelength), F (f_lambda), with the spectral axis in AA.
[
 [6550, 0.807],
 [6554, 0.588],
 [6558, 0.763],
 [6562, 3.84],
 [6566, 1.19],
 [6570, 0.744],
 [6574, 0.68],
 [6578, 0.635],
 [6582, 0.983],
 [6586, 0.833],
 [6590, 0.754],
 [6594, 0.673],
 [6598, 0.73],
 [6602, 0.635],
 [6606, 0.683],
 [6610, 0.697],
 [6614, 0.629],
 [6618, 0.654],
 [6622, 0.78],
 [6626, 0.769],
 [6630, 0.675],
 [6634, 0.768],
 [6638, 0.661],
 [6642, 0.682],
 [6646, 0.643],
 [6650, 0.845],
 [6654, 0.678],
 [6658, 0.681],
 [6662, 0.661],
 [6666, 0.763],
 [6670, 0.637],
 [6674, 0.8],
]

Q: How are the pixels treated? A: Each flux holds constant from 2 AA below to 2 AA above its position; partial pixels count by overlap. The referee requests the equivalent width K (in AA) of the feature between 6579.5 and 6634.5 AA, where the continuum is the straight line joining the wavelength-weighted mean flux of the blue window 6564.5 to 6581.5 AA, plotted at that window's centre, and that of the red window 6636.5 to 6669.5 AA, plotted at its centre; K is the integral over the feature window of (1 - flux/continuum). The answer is 2.56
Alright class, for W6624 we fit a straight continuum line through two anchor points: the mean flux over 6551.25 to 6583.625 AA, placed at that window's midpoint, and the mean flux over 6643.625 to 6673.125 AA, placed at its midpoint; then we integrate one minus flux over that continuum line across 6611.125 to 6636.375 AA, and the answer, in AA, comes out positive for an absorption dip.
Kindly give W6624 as 4.8 AA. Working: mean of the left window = 1.17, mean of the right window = 0.705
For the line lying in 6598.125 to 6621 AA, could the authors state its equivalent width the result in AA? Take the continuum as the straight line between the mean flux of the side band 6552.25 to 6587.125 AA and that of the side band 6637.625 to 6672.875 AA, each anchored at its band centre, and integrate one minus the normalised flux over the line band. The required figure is 6.5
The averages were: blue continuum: 1.15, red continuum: 0.699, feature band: 0.671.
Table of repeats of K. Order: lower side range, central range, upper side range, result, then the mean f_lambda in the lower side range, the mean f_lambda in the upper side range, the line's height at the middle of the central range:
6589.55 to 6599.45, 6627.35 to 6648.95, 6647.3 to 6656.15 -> 1.4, 0.713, 0.751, 0.742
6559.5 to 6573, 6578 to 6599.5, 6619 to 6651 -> 9.8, 1.79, 0.722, 1.44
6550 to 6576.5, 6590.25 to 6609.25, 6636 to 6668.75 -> 6.2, 1.25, 0.7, 1.03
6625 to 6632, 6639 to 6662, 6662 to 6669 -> 0.5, 0.715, 0.716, 0.716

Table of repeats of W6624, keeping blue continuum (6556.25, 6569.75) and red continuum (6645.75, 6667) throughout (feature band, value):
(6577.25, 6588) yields 5.0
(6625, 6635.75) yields 3.0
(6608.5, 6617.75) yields 4.2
